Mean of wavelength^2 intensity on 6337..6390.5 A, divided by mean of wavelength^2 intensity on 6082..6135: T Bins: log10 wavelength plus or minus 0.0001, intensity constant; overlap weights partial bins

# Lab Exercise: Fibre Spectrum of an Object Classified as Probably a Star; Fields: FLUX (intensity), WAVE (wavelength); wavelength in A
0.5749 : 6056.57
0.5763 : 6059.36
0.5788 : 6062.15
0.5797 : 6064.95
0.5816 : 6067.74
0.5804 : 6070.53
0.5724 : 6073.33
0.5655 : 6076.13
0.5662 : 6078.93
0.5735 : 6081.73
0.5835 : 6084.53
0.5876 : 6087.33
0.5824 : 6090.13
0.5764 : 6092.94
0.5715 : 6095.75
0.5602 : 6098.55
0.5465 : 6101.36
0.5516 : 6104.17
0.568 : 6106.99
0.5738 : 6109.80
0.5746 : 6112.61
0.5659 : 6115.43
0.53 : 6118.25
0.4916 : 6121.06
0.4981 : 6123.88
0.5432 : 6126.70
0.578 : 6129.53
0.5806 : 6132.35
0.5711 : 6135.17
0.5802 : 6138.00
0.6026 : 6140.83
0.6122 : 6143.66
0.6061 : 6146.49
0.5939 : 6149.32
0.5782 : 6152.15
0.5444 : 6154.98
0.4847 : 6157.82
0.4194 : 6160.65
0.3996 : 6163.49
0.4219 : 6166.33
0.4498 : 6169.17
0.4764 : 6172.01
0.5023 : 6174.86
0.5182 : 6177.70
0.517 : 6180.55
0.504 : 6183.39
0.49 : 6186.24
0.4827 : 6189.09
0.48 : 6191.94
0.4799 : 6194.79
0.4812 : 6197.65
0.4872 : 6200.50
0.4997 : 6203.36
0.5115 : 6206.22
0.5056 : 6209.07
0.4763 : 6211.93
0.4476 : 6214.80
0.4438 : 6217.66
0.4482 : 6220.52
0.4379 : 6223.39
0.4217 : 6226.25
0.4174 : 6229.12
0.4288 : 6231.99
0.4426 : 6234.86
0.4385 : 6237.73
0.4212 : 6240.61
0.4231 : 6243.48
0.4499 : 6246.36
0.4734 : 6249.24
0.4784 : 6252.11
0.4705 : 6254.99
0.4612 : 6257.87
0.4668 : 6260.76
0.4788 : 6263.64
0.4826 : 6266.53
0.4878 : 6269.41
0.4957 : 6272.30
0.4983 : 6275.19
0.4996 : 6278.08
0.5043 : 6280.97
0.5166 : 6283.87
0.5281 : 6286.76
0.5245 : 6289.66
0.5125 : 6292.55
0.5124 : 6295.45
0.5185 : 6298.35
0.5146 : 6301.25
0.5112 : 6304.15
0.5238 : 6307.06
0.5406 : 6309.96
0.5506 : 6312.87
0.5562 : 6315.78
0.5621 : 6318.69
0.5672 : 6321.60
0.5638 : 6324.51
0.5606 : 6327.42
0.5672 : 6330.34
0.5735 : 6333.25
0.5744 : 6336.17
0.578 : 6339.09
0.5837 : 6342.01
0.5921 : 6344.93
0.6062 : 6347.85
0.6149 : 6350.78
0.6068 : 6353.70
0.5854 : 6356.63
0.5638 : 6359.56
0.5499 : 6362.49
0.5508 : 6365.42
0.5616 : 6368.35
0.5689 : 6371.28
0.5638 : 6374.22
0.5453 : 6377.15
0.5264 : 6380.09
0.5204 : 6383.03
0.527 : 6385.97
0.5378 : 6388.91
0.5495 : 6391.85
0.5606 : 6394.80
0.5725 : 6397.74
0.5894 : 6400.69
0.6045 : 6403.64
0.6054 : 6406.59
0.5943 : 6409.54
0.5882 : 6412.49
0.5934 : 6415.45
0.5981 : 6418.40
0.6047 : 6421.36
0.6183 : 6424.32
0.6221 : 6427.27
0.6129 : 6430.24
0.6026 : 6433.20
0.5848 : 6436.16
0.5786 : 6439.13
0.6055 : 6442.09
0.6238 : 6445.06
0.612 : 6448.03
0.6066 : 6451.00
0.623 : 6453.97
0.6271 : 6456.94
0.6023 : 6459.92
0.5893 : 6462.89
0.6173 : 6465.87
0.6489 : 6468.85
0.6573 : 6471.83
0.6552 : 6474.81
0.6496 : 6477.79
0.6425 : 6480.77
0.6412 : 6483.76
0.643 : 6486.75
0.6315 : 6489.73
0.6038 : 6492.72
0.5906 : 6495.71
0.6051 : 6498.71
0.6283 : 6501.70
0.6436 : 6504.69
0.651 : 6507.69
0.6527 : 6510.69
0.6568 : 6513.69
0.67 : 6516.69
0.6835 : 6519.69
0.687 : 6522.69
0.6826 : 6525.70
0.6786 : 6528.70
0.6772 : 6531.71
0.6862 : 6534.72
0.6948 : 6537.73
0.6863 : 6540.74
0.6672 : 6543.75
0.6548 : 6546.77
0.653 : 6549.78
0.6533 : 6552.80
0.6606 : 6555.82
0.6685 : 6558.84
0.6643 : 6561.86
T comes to 1.1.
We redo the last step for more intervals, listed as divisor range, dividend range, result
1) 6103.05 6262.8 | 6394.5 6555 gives 1.39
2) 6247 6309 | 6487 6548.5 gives 1.42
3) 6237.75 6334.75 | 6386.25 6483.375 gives 1.25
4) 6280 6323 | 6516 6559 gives 1.37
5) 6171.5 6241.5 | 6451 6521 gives 1.47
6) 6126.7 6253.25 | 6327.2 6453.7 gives 1.26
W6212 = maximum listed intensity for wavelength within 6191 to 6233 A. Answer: 0.5115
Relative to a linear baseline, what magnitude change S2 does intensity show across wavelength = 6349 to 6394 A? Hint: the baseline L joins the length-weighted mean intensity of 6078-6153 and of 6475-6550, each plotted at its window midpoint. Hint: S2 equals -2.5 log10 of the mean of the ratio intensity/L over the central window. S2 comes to 0.12 mag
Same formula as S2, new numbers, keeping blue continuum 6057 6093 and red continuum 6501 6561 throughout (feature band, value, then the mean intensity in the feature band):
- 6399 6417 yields 0.08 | 0.596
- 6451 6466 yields 0.07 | 0.611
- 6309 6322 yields 0.13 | 0.555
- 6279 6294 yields 0.20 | 0.517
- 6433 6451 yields 0.08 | 0.602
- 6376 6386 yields 0.20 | 0.529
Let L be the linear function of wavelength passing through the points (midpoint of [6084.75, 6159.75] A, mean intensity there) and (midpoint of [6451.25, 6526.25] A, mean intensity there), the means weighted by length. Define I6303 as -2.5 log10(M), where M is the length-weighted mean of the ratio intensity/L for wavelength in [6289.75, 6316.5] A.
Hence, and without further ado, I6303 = 0.14 mag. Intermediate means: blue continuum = 0.563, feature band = 0.526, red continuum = 0.638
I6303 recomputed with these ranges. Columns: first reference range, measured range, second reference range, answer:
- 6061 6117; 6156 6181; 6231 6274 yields 0.117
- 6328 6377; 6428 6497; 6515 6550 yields 0.032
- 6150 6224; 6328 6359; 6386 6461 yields -0.056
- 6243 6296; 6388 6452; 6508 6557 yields -0.002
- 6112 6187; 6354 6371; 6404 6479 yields 0.044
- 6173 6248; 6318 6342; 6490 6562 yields -0.059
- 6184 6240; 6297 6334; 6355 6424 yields -0.043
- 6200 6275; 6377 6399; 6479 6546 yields 0.050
